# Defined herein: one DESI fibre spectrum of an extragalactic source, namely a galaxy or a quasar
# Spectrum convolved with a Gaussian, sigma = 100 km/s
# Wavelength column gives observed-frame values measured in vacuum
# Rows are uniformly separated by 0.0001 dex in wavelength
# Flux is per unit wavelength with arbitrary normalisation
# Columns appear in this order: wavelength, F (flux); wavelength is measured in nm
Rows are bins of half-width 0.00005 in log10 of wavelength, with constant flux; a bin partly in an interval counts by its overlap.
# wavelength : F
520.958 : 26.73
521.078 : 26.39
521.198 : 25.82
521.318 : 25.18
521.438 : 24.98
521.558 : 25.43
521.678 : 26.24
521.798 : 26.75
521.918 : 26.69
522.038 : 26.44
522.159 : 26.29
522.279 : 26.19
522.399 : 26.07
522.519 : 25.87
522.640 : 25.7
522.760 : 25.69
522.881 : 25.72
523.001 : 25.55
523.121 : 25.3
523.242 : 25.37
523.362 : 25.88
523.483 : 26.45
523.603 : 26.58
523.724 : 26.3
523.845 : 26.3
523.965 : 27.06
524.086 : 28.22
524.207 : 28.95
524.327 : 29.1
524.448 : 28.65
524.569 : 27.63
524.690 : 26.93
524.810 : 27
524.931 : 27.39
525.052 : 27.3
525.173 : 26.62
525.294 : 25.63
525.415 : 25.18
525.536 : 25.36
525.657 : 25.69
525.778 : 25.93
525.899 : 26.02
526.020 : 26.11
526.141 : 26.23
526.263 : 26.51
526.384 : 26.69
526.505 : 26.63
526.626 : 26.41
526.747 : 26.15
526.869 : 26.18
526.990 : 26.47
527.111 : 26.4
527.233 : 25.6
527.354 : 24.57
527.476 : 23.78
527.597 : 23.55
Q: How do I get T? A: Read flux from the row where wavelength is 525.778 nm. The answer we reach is 25.93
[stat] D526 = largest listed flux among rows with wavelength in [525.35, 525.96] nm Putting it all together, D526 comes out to 26.02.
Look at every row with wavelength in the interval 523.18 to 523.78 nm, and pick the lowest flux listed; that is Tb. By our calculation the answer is 25.37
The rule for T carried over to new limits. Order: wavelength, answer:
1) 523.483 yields 26.45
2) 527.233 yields 25.6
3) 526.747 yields 26.15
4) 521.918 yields 26.69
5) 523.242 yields 25.37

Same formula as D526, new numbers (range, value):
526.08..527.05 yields 26.69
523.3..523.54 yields 26.45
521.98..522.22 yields 26.44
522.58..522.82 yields 25.7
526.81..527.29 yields 26.47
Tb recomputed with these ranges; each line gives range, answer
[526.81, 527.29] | 25.6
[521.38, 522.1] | 24.98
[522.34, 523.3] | 25.3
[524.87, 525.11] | 27.3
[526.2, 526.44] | 26.51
